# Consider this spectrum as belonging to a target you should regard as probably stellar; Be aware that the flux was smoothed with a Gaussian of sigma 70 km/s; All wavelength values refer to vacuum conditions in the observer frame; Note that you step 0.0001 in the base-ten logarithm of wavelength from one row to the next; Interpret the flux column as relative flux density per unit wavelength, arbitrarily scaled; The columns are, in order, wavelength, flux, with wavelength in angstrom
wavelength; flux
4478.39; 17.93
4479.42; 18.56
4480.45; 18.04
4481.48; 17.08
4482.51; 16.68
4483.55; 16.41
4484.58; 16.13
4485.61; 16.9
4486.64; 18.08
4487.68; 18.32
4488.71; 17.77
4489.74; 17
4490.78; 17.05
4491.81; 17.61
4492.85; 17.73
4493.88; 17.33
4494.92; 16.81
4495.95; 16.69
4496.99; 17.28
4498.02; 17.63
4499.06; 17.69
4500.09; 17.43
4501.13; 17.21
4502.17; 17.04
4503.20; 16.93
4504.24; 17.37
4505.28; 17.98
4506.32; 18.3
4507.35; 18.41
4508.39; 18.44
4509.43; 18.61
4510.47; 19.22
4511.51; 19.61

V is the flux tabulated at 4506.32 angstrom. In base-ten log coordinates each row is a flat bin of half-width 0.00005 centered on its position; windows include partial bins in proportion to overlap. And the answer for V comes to 18.3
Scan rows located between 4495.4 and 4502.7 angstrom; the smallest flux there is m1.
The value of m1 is 16.69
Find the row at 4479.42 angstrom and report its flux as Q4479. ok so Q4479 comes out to 18.56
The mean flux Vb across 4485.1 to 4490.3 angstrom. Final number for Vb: 17.6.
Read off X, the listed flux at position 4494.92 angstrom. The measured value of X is 16.81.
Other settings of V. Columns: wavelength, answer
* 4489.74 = 17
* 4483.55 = 16.41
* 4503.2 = 16.93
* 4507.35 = 18.41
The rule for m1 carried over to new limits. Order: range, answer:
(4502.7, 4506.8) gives 16.93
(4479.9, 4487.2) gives 16.13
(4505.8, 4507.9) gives 18.3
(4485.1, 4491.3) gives 16.9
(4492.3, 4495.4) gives 16.81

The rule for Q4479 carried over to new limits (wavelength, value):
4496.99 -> 17.28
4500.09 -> 17.43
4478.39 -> 17.93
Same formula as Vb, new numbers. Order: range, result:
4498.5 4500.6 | 17.6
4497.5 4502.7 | 17.4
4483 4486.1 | 16.5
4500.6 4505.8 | 17.3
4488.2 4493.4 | 17.4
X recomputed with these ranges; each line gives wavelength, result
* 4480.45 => 18.04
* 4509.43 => 18.61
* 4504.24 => 17.37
